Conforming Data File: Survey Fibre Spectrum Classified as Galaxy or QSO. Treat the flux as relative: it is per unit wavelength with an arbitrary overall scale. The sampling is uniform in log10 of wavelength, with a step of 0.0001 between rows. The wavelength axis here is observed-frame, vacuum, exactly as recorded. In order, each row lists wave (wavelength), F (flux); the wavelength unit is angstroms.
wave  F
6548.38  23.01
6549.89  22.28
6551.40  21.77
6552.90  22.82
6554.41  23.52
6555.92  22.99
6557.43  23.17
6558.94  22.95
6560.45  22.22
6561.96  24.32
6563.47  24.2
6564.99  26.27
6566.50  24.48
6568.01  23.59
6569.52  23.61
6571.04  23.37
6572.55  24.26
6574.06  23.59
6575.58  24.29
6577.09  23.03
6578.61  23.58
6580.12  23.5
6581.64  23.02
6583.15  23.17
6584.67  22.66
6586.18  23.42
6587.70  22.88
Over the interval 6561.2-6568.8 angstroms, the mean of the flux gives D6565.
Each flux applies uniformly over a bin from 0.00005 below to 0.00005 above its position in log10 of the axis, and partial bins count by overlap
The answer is 24.6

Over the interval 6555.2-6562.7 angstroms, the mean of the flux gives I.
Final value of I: 23.1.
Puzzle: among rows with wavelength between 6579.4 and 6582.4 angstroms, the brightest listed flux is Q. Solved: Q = 23.5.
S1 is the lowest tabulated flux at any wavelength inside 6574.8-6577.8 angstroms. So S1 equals 23.03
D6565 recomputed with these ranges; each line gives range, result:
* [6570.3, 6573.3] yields 23.8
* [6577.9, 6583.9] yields 23.3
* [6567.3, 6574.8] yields 23.7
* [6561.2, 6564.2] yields 24.3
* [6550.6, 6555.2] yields 22.7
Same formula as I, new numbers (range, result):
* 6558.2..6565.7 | 24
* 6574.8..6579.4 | 23.6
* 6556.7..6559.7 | 23.1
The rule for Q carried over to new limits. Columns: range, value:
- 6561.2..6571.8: 26.27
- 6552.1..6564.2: 24.32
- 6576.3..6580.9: 23.58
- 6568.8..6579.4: 24.29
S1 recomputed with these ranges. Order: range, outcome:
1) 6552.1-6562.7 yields 22.22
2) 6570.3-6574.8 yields 23.37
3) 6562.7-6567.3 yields 24.2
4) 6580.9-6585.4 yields 22.66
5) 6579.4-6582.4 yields 23.02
